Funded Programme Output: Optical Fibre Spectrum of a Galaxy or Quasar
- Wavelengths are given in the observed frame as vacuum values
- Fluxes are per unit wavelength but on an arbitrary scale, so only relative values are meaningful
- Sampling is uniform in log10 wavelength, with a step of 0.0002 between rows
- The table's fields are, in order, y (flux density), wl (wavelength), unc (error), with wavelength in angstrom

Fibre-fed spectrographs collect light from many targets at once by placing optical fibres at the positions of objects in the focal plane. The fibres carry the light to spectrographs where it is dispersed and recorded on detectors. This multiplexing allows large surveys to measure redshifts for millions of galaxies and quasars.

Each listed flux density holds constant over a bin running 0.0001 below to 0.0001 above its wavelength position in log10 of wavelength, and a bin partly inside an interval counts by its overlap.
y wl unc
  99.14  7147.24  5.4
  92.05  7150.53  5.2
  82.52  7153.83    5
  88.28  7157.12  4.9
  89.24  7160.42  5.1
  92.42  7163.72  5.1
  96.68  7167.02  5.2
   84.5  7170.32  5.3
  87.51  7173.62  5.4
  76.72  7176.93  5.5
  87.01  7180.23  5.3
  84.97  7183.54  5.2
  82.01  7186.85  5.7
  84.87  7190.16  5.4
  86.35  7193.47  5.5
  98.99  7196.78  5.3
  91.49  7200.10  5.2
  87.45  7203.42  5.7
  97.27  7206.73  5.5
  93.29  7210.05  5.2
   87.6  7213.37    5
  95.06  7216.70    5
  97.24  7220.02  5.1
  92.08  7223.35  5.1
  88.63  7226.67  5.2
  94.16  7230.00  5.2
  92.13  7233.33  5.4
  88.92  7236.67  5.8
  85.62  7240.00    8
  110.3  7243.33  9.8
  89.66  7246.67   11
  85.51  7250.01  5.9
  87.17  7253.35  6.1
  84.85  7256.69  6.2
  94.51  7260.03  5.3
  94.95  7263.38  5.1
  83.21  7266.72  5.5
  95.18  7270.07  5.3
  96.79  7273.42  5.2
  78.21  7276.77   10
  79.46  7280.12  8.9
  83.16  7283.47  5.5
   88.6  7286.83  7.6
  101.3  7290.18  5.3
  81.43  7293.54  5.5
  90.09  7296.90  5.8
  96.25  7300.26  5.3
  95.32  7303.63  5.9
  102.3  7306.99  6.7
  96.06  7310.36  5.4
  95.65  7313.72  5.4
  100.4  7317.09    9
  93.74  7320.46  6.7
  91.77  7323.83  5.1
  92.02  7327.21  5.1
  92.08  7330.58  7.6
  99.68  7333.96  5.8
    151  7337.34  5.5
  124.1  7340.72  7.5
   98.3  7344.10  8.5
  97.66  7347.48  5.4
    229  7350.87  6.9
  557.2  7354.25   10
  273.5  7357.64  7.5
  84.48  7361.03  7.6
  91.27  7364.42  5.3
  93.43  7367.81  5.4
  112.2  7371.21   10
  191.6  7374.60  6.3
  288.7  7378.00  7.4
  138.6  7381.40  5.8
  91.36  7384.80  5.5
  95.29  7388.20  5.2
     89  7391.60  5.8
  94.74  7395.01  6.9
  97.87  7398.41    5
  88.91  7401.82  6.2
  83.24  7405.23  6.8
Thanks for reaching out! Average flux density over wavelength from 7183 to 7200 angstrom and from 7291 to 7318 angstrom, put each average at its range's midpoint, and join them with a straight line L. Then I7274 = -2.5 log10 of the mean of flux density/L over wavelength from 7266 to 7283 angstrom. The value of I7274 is 0.08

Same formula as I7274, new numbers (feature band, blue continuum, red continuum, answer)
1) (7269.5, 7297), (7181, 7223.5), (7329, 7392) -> 0.39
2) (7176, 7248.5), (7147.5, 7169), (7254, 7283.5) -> -0.02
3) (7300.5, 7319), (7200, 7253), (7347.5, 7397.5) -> 0.36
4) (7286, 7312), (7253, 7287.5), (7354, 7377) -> 0.22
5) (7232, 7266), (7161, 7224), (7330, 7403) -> 0.20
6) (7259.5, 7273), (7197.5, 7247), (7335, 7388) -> 0.27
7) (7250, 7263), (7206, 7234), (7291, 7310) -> 0.05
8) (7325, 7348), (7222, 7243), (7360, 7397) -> 0.07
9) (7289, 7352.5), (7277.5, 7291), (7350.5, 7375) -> 0.29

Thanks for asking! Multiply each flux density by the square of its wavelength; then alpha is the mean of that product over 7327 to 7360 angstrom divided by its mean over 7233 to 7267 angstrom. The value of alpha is 2.1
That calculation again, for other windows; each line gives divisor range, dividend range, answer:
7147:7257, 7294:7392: 1.58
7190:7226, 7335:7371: 1.98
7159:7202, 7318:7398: 1.74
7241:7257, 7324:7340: 1.20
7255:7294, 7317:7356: 1.78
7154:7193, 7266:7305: 1.06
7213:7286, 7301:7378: 1.62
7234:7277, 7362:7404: 1.39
